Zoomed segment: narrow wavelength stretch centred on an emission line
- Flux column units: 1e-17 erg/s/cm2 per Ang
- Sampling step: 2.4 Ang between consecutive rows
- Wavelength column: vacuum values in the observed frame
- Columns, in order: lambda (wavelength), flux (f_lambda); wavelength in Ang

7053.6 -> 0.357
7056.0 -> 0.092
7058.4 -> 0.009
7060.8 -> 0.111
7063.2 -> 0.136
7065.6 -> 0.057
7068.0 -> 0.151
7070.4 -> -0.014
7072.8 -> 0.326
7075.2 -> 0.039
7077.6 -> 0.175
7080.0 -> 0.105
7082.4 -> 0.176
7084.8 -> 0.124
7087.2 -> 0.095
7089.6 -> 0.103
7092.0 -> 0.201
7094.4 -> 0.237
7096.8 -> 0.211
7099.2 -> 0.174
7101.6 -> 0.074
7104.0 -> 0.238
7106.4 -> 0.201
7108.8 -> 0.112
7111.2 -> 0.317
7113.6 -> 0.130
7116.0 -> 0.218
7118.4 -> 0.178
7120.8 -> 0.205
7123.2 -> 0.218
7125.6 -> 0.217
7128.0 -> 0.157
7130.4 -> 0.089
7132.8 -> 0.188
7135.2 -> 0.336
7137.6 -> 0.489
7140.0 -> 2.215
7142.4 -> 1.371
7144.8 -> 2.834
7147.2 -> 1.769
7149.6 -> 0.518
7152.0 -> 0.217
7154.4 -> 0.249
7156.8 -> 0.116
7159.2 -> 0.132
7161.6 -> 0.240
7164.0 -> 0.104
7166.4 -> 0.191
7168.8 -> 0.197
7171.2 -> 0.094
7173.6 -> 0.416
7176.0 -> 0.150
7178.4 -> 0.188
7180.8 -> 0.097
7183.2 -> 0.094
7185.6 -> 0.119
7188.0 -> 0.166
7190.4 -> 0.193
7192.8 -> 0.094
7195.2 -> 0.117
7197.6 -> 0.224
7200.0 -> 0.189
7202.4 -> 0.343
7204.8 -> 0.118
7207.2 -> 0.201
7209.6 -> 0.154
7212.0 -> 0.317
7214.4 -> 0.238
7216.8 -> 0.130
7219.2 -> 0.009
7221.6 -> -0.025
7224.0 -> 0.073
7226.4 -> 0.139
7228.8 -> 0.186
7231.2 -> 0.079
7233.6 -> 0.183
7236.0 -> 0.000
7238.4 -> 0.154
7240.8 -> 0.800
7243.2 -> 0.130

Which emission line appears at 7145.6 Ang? [O II] 3727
